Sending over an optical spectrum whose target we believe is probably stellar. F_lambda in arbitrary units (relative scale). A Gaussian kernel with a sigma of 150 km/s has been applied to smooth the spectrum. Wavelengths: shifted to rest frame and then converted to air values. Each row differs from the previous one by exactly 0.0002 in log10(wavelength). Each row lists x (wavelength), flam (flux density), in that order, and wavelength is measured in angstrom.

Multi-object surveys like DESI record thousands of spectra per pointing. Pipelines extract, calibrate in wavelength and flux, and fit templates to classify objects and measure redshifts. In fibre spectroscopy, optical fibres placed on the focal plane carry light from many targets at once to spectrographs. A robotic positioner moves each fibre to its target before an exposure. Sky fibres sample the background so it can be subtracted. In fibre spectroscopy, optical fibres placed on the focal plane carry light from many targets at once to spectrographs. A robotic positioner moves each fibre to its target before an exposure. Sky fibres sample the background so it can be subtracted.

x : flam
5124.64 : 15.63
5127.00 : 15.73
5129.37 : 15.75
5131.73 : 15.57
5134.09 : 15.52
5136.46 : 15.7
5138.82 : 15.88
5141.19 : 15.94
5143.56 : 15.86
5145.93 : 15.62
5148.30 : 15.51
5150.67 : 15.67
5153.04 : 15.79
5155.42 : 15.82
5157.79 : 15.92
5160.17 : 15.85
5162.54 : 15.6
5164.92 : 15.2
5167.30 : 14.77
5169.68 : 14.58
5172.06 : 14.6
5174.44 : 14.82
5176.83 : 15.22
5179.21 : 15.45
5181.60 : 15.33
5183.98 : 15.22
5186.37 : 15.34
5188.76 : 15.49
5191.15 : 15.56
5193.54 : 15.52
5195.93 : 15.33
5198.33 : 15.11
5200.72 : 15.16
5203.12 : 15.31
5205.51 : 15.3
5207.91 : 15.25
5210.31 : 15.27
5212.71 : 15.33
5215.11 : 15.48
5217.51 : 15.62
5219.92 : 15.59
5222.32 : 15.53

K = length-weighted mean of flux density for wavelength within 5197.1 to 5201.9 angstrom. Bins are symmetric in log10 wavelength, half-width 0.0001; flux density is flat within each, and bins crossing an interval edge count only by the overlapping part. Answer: 15.1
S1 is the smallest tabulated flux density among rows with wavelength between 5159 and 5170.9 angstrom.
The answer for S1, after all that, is 14.58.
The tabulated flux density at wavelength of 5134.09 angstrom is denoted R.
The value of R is 15.52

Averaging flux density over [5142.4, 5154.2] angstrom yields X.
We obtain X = 15.7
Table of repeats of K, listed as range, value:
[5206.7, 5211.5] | 15.2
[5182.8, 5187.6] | 15.3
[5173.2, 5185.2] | 15.2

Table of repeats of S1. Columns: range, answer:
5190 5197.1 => 15.33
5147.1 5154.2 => 15.51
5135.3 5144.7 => 15.7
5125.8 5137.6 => 15.52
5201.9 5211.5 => 15.25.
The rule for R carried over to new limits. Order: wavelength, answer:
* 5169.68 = 14.58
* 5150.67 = 15.67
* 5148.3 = 15.51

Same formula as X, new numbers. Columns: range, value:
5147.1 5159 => 15.7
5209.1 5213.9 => 15.3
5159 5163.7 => 15.7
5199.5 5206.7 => 15.3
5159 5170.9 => 15.2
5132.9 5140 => 15.7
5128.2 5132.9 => 15.7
